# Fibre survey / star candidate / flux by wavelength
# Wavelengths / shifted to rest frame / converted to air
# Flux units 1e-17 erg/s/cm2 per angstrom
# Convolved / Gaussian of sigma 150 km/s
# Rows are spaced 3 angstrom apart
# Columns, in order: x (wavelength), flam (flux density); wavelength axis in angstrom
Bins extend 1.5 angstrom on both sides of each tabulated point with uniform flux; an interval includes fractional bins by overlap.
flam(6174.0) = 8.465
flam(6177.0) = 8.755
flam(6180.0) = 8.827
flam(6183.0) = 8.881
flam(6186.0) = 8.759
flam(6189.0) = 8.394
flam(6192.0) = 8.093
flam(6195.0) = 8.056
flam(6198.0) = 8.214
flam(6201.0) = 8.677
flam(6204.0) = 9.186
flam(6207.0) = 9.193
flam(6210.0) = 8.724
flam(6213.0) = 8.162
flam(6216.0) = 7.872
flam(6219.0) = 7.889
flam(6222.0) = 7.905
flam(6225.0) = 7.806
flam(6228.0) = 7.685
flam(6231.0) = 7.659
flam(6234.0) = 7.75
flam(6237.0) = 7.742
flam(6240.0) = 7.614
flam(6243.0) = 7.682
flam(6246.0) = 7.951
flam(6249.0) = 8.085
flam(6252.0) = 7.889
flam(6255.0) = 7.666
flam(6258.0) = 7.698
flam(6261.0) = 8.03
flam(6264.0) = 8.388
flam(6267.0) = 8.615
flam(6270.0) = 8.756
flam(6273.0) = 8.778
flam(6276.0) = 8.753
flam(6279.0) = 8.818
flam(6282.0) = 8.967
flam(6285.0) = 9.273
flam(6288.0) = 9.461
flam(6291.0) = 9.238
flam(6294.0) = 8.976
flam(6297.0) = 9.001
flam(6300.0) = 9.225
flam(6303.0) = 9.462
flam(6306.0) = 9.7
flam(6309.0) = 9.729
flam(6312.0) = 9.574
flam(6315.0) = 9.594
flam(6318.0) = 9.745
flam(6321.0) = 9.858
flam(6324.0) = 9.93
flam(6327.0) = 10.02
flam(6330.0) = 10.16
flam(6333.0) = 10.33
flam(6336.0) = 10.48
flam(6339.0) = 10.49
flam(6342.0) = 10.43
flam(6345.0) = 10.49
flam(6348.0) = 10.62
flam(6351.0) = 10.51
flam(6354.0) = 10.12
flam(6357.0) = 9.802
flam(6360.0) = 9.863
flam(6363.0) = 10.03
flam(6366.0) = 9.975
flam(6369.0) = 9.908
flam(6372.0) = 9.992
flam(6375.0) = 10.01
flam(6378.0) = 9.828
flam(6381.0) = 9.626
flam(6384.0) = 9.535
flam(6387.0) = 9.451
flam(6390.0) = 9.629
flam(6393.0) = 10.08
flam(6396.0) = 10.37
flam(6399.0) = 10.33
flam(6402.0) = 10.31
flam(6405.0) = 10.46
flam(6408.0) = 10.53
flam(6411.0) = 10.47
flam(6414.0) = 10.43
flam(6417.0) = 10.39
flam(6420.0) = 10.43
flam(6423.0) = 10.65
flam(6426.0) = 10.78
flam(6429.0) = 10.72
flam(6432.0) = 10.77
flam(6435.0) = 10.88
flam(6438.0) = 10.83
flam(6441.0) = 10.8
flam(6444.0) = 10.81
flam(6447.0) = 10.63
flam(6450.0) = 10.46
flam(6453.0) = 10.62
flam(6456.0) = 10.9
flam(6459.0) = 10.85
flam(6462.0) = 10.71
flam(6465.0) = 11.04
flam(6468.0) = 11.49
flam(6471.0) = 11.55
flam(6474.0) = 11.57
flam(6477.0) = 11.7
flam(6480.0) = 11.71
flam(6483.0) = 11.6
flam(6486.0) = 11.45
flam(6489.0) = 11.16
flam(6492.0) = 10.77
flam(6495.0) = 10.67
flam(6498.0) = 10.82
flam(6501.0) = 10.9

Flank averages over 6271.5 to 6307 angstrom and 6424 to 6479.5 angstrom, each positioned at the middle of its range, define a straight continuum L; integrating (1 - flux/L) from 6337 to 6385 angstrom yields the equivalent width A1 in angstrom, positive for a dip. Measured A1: -0.75 angstrom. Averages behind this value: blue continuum 9.13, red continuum 11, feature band 10.1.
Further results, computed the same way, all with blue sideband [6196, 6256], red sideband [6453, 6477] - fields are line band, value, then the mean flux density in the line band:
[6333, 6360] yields -2.0 angstrom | 10.3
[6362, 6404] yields 0.7 angstrom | 9.94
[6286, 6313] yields -1.0 angstrom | 9.37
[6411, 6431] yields 0.0 angstrom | 10.6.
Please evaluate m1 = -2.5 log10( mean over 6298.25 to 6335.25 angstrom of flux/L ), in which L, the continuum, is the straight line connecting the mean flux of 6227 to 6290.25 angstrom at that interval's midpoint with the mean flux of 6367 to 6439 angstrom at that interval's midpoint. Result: -0.08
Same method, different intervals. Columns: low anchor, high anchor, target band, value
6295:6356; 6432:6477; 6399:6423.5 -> 0.019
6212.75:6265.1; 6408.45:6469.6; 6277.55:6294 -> -0.075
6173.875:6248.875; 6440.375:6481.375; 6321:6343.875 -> -0.069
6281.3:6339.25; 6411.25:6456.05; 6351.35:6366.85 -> 0.006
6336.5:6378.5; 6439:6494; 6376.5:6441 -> 0.029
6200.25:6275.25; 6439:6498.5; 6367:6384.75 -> 0.006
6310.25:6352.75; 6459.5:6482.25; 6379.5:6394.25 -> 0.106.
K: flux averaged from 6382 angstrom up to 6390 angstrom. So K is 9.53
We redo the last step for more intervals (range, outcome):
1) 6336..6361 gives 10.3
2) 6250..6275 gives 8.24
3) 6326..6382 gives 10.1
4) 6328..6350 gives 10.4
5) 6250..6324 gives 8.98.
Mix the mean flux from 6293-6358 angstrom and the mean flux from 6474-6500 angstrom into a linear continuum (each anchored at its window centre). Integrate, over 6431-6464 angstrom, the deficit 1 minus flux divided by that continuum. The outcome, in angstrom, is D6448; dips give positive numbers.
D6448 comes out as 0.5 angstrom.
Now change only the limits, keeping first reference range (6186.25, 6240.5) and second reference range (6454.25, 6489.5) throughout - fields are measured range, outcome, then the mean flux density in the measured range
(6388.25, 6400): 0.3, 10.1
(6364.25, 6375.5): 0.1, 9.97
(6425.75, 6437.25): 0.0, 10.8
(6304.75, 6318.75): -0.4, 9.66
